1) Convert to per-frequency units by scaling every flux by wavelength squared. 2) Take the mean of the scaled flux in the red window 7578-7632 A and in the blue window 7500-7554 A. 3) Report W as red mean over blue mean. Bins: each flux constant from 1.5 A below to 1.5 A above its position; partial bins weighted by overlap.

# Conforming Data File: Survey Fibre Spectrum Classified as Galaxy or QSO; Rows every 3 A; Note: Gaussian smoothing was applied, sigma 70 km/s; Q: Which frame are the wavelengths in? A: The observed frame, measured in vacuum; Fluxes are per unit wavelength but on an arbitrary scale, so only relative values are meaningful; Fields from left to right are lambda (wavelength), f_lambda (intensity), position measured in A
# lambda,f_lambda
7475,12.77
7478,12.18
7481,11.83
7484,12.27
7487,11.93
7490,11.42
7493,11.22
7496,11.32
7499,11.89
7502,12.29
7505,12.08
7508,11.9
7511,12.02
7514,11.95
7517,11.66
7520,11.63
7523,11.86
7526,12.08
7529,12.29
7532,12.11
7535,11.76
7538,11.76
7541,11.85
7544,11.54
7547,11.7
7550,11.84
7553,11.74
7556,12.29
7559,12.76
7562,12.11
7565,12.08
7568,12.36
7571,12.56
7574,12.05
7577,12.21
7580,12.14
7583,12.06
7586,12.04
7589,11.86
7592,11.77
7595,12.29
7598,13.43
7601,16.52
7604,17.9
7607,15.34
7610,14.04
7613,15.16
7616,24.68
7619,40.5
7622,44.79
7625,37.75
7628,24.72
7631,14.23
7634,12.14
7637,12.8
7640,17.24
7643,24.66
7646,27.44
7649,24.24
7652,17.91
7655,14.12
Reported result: 1.68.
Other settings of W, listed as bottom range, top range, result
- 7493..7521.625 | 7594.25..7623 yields 1.85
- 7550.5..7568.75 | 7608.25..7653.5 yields 1.96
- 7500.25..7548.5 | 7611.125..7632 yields 2.49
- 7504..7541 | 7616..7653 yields 2.16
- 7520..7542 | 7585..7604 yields 1.14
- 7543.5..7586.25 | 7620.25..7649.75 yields 2.03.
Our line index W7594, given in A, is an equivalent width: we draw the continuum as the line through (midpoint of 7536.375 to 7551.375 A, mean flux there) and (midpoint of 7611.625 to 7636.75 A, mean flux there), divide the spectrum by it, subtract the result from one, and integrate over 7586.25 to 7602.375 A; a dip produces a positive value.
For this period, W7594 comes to 6.00 A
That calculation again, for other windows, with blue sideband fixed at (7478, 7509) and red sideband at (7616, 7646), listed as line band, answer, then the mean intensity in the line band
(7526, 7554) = 7.8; 11.9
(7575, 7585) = 4.1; 12.1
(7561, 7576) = 5.5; 12.2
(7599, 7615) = 4.9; 16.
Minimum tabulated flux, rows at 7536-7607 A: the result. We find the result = 11.54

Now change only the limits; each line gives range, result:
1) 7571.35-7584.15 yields 12.05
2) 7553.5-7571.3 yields 12.08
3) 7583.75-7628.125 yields 11.77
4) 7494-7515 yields 11.32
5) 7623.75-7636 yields 12.14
